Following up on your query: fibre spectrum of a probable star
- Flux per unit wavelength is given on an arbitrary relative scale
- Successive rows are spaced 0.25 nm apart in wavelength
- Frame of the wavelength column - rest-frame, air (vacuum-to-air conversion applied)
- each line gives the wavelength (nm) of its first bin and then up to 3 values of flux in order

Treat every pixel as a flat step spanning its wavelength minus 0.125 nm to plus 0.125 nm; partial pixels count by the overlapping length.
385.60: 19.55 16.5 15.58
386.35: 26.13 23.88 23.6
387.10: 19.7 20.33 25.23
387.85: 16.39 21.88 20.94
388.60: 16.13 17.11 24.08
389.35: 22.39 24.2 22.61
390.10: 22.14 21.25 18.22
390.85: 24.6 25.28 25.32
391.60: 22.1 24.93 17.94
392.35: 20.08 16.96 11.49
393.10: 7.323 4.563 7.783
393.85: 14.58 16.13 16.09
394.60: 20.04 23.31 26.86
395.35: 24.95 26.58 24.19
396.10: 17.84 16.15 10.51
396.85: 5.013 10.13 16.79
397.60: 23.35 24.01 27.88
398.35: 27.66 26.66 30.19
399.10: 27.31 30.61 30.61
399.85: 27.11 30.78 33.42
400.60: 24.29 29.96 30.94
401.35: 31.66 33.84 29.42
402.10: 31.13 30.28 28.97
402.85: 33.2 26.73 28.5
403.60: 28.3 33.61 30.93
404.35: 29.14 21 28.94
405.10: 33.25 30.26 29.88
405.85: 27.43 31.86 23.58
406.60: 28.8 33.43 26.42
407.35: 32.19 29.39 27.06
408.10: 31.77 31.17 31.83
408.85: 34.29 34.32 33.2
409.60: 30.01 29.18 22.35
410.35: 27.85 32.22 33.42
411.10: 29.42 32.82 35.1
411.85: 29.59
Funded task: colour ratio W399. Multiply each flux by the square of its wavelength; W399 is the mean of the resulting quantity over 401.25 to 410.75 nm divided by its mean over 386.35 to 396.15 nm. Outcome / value 1.61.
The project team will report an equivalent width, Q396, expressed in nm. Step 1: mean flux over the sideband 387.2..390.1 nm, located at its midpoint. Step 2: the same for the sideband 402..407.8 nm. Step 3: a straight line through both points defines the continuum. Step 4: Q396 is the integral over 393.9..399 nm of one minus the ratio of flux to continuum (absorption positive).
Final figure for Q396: 0.90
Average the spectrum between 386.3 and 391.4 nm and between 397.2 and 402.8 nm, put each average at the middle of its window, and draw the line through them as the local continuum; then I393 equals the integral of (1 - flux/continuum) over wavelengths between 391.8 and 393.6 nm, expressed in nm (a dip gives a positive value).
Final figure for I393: 0.76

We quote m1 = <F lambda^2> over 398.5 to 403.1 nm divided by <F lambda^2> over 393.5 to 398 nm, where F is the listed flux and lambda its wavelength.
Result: 1.69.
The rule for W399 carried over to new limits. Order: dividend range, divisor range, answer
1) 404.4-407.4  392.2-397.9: 1.83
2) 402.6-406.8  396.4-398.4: 1.70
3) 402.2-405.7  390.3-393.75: 1.78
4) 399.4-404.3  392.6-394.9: 2.35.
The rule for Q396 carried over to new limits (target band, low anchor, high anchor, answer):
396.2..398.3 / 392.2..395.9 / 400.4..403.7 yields 0.508 nm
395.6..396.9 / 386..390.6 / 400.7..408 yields 0.456 nm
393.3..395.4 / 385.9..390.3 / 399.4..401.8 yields 0.697 nm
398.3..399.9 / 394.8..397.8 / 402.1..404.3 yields -0.364 nm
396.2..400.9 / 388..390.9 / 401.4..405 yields 0.576 nm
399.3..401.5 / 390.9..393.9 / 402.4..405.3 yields -0.378 nm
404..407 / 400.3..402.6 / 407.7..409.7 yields 0.203 nm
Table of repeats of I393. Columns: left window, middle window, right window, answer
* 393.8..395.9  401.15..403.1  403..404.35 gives -0.189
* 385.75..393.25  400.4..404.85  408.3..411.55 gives -0.387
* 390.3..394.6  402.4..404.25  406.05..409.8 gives -0.236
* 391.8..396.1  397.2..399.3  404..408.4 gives -0.351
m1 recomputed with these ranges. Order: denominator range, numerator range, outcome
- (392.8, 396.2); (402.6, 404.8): 1.74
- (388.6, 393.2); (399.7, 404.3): 1.56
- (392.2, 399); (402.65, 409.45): 1.71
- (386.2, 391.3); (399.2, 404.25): 1.48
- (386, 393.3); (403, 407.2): 1.53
